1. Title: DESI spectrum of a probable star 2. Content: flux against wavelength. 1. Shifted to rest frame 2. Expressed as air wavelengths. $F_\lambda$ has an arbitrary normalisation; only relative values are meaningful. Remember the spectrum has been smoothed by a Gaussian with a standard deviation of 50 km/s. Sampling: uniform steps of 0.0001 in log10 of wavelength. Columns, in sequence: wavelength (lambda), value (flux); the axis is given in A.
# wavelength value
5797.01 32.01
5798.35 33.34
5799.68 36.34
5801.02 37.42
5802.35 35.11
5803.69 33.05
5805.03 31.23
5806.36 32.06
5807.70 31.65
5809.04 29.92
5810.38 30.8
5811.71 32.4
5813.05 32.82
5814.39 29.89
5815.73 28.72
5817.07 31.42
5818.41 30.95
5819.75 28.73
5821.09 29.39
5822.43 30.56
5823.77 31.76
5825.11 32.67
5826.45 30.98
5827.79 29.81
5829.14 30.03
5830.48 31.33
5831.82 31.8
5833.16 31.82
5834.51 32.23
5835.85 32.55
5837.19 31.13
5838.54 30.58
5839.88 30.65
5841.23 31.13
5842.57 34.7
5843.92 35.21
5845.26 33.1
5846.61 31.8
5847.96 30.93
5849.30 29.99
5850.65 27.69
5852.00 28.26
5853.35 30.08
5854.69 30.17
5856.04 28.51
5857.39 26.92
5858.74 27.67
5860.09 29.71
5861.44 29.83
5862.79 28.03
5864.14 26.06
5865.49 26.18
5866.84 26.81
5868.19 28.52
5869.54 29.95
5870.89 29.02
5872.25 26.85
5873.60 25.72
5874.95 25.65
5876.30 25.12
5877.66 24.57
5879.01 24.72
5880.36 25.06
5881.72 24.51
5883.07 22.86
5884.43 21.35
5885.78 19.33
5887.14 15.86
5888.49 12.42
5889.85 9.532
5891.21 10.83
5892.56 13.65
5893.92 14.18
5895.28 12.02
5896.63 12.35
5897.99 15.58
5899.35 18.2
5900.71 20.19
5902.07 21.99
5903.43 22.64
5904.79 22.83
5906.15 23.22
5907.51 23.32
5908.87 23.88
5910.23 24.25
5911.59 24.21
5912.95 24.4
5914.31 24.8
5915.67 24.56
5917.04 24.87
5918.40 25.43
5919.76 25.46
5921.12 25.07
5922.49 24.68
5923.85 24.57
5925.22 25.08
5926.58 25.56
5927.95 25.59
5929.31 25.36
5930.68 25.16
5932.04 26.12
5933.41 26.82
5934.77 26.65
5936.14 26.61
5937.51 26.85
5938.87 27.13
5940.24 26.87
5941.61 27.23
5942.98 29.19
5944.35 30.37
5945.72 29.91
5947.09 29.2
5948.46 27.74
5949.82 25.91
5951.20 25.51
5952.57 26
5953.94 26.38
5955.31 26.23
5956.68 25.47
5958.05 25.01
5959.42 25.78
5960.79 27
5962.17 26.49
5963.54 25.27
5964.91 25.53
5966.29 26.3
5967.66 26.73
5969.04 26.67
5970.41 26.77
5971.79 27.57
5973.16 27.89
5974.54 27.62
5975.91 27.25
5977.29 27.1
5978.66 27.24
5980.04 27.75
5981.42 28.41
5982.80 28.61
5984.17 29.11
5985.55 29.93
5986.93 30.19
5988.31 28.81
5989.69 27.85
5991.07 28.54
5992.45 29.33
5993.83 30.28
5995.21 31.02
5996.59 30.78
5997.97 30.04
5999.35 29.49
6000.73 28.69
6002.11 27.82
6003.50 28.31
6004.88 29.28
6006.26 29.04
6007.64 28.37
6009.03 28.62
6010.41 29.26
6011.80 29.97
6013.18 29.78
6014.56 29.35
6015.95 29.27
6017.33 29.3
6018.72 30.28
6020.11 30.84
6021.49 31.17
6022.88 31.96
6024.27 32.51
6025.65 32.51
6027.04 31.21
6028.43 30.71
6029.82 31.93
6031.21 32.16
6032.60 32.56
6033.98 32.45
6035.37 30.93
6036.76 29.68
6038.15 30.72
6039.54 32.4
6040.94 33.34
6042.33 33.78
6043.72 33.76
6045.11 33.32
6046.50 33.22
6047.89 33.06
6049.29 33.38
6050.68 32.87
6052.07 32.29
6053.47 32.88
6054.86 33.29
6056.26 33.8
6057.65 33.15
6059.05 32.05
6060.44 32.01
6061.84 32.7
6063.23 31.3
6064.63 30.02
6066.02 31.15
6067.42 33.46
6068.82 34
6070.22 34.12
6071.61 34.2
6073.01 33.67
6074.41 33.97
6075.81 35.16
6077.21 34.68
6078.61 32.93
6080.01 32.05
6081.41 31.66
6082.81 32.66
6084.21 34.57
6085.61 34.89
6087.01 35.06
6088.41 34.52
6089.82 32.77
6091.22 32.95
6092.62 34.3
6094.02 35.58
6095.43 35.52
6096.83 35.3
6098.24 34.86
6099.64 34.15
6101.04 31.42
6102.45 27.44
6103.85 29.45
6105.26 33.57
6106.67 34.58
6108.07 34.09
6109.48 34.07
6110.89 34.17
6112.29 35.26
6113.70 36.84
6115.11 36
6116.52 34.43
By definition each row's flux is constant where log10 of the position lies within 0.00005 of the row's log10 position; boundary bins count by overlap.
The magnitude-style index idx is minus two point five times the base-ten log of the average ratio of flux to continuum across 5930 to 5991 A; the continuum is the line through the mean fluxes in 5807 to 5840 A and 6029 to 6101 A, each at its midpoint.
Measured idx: 0.182 mag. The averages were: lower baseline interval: 31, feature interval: 27.2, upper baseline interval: 33.1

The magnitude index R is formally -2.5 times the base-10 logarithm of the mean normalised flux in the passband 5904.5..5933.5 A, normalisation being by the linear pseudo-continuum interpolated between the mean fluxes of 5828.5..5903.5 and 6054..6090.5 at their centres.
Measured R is 0.11 mag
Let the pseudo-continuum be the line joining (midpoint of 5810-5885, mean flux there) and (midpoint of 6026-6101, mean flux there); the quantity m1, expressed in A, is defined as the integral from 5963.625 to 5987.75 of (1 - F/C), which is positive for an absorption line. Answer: 3.0 A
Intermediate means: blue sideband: 29.3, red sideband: 33.1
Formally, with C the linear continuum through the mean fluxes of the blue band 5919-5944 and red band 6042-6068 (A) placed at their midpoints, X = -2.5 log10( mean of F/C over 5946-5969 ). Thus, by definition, 0.05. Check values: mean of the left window 26.2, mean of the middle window 26.4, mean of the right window 32.7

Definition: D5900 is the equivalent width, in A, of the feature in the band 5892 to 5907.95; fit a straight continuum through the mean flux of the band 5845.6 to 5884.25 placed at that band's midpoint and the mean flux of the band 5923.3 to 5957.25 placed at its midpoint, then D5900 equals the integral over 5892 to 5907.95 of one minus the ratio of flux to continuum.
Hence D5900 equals 5.2 A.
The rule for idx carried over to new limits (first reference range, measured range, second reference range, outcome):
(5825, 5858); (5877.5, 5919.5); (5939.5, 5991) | 0.400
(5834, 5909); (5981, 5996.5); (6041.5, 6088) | 0.021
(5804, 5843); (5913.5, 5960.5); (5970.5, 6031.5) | 0.146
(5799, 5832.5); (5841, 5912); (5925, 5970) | 0.212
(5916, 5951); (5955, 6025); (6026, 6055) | 0.042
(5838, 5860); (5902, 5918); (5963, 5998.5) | 0.227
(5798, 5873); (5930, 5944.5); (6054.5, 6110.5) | 0.174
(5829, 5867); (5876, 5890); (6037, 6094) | 0.424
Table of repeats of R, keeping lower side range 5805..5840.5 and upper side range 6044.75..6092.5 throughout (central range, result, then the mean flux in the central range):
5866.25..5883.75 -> 0.204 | 26.1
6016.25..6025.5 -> 0.059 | 31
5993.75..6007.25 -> 0.111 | 29.4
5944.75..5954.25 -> 0.175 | 27.4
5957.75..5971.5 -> 0.226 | 26.2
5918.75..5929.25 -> 0.258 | 25.2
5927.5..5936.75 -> 0.222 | 26.1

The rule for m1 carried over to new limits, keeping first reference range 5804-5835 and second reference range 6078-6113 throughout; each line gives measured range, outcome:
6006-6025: 1.61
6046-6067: 0.43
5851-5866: 1.46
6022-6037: 0.53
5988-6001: 1.23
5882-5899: 8.79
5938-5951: 1.66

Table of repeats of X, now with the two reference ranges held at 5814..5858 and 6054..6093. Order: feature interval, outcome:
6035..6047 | 0.02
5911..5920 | 0.26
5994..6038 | 0.08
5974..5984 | 0.16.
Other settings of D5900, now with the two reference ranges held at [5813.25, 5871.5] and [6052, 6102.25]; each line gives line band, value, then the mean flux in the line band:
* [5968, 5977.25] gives 1.4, 27.2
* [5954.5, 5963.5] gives 1.6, 26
